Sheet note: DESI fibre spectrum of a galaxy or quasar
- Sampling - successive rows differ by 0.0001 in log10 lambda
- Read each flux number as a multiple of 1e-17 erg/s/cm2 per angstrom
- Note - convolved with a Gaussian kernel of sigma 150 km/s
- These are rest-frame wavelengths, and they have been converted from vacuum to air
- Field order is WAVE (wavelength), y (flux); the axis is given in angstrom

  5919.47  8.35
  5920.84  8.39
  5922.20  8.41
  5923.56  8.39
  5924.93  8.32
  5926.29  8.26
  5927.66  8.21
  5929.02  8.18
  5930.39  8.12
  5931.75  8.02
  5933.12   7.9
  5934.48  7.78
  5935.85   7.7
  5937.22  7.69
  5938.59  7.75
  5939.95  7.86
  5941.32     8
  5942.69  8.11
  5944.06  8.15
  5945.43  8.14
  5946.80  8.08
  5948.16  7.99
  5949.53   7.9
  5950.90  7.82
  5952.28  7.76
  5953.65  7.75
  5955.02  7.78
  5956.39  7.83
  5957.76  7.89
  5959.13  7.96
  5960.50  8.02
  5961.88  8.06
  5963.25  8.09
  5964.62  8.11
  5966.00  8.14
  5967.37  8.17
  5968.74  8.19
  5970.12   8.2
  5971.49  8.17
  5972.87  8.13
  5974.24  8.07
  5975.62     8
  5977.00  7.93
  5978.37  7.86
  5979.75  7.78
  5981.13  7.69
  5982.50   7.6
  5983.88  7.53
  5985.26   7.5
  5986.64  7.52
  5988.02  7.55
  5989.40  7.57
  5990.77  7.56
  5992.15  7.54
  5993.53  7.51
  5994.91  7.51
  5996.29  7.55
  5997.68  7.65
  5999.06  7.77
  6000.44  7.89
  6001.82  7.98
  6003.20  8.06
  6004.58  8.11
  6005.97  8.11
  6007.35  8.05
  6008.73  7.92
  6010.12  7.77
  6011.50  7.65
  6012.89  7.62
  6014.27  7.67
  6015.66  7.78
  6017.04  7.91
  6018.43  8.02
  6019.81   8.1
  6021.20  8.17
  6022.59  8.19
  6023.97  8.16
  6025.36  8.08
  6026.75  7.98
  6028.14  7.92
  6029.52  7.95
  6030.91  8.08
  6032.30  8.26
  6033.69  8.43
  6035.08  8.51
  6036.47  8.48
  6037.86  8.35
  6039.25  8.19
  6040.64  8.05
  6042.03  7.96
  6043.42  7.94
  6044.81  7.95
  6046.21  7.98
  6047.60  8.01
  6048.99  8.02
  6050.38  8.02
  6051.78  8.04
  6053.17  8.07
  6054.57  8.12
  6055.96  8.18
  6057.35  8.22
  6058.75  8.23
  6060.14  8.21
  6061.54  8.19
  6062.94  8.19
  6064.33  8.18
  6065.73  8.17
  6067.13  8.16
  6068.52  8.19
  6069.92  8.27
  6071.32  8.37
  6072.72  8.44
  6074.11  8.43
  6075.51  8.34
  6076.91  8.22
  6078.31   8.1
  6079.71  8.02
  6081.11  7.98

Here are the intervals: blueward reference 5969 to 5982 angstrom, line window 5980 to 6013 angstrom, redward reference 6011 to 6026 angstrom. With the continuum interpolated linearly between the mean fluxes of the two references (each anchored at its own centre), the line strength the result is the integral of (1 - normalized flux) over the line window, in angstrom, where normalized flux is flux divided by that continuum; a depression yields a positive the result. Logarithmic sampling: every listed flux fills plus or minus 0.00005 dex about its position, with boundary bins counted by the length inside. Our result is 1.0 angstrom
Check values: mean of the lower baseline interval 7.98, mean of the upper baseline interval 7.94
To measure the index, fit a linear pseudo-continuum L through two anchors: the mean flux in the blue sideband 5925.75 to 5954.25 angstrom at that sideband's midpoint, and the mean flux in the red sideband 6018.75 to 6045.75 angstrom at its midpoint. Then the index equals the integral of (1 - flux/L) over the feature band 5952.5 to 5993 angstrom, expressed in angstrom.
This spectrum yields 0.8 angstrom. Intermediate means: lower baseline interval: 7.96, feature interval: 7.87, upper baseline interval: 8.14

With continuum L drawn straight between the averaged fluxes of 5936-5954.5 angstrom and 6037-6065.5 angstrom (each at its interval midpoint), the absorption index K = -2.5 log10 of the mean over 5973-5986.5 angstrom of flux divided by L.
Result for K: 0.03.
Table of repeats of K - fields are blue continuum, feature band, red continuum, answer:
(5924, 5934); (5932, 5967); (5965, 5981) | 0.02 mag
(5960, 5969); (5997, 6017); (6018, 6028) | 0.03 mag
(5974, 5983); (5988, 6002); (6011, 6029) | 0.03 mag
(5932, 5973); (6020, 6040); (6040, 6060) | -0.02 mag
